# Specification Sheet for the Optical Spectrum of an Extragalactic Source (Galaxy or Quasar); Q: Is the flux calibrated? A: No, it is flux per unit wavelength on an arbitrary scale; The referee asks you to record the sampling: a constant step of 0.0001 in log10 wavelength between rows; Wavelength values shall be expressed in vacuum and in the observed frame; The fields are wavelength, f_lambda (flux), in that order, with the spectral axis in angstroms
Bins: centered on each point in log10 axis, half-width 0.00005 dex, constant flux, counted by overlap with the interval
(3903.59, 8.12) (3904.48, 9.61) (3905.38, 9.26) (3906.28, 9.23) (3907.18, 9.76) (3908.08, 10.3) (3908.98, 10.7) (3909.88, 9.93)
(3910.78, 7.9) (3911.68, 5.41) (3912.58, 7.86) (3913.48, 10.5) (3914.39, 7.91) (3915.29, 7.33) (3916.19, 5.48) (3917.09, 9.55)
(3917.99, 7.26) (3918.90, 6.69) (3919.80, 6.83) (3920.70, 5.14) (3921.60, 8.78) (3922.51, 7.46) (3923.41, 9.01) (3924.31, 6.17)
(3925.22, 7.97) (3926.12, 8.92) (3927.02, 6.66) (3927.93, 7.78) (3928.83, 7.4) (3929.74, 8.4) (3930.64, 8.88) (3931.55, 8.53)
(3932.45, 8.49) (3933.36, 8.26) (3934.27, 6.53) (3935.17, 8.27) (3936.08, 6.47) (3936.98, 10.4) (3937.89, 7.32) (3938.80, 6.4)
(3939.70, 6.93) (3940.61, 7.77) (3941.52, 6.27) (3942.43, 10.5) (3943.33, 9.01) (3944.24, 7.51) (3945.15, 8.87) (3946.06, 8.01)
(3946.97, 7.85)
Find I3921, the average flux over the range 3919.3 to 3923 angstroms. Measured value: 7.08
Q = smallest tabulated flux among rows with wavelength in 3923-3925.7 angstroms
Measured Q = 6.17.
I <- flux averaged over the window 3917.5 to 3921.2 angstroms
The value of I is 6.55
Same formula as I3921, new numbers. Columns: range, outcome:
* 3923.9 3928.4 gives 7.51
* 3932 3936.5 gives 7.61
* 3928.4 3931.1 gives 8.22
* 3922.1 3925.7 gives 7.68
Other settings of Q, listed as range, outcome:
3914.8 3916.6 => 5.48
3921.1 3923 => 7.46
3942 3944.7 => 7.51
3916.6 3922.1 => 5.14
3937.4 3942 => 6.27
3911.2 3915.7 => 5.41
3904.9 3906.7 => 9.23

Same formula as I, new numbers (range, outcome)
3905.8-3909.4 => 9.98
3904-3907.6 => 9.47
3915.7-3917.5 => 7.48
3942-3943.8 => 9.76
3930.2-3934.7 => 8.13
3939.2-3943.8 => 8.08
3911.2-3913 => 6.64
